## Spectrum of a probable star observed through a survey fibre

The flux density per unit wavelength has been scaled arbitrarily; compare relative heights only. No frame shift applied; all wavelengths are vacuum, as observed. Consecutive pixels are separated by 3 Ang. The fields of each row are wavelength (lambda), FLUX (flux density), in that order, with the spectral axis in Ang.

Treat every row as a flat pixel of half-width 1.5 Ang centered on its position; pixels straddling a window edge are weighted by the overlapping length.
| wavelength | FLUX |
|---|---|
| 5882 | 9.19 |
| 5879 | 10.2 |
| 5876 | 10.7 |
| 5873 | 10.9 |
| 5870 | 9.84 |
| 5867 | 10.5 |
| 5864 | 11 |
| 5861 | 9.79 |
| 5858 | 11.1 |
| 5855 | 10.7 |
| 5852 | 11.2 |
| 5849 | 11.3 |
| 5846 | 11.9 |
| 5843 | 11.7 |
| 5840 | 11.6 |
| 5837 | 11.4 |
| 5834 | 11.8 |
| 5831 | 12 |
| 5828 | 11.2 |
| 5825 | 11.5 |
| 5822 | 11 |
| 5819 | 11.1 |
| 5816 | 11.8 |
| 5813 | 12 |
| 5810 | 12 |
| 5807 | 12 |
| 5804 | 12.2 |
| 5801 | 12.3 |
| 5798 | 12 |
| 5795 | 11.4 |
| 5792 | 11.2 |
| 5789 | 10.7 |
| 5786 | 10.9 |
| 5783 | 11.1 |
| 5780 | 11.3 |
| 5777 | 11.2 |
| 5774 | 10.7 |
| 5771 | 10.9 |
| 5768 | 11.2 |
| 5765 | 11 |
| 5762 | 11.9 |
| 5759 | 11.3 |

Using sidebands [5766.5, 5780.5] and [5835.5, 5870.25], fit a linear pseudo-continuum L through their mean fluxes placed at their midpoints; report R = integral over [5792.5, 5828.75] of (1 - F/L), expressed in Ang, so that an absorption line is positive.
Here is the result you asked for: -2.2 Ang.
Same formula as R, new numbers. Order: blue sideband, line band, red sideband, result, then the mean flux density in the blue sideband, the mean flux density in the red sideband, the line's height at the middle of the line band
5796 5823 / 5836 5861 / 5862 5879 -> -0.6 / 11.8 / 10.5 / 11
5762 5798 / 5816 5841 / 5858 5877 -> -1.6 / 11.1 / 10.5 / 10.8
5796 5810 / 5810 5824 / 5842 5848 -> 0.5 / 12.1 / 11.8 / 12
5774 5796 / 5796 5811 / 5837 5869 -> -1.4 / 11.1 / 11.1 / 11.1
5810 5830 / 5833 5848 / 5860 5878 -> -0.8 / 11.5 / 10.5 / 11.1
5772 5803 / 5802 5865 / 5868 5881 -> -3.8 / 11.3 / 10.4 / 10.8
